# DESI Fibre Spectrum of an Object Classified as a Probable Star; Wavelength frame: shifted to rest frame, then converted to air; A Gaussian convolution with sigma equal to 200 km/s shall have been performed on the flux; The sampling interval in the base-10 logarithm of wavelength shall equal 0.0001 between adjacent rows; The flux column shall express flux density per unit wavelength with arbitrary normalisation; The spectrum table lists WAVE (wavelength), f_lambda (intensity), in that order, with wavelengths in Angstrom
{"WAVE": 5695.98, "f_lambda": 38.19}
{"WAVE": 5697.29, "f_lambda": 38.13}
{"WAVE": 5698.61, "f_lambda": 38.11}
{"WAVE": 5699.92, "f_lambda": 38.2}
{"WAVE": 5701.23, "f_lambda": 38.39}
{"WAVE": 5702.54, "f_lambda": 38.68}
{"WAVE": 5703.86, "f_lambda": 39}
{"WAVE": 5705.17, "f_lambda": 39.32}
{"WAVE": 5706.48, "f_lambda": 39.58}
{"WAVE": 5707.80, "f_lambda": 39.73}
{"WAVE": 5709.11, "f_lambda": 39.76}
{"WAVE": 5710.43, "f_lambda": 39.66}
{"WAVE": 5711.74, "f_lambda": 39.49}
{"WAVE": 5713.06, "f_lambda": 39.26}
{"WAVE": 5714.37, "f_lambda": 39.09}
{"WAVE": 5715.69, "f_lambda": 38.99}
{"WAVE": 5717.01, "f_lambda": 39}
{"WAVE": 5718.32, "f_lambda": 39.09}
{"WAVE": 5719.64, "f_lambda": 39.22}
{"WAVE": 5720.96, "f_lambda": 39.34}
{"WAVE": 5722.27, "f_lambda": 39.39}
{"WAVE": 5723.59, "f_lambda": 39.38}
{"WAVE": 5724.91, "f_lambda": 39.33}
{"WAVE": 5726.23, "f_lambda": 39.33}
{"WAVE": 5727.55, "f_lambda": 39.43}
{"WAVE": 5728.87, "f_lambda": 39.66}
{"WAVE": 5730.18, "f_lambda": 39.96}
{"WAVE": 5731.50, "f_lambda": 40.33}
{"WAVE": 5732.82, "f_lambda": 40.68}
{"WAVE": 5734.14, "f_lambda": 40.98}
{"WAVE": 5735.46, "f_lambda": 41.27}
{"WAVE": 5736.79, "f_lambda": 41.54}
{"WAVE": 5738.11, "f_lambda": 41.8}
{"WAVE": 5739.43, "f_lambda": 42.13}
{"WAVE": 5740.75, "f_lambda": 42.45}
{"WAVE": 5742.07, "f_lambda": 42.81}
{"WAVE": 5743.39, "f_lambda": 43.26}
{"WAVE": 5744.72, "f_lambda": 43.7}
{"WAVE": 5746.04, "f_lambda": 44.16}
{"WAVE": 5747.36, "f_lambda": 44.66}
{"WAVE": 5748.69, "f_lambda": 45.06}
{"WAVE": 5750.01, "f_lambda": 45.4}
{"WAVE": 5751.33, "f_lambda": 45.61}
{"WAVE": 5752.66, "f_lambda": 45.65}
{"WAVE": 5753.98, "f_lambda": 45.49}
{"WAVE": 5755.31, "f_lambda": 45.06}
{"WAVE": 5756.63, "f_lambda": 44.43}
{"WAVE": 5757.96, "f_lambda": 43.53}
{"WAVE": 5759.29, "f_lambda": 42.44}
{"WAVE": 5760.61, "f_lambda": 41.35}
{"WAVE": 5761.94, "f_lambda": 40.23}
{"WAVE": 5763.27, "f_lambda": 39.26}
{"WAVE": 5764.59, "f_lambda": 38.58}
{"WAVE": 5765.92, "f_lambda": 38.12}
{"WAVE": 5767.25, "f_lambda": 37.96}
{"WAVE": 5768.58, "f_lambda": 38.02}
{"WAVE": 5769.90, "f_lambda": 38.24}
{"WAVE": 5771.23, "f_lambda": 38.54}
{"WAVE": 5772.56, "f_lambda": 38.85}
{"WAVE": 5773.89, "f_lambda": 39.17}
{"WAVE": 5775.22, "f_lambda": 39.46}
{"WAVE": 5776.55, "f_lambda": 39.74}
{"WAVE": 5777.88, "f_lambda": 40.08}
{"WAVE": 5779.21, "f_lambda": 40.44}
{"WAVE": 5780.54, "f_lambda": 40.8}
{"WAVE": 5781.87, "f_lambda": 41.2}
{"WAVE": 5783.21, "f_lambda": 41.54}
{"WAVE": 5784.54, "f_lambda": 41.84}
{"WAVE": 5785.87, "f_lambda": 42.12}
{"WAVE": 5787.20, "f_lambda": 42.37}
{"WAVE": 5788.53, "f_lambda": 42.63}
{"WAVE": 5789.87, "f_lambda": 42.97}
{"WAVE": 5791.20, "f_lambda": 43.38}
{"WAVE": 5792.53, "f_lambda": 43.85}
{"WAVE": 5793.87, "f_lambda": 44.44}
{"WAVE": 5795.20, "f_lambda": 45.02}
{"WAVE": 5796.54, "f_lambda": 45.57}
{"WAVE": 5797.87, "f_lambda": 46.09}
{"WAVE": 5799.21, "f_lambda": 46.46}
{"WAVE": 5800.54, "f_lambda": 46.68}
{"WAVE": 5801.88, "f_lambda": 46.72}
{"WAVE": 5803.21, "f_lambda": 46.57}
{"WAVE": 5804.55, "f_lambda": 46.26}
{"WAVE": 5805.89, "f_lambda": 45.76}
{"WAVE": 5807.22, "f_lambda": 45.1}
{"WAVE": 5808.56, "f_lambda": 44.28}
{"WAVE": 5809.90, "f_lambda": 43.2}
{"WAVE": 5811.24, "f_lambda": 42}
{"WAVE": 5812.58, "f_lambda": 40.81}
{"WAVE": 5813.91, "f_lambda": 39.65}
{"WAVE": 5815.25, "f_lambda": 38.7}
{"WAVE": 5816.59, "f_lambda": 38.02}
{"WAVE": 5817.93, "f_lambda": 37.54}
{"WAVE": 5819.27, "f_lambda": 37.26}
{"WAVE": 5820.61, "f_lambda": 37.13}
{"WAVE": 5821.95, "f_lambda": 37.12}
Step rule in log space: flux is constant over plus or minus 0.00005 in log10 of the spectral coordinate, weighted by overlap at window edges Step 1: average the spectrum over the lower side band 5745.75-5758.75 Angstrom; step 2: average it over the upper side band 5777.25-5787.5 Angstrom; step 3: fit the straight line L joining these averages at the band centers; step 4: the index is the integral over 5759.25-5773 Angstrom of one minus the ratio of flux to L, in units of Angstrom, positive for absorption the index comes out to 1.31 Angstrom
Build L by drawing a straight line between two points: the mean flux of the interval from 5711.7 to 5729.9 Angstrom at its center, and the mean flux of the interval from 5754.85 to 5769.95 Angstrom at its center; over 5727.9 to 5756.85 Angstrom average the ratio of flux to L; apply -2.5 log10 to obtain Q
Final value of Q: -0.08 mag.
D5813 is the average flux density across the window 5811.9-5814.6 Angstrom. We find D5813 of 40.3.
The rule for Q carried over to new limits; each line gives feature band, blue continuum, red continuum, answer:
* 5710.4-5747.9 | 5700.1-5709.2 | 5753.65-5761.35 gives 0.01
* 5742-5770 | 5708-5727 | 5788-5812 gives -0.02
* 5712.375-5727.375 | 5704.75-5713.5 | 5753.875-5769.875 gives 0.02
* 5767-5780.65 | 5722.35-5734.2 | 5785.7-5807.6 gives 0.11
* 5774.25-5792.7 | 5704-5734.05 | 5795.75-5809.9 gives 0.07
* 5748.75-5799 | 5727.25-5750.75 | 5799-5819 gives 0.02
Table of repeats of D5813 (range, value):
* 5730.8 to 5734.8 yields 40.7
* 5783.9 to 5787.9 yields 42.2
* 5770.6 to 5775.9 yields 39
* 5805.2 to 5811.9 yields 44.1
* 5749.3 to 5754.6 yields 45.6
